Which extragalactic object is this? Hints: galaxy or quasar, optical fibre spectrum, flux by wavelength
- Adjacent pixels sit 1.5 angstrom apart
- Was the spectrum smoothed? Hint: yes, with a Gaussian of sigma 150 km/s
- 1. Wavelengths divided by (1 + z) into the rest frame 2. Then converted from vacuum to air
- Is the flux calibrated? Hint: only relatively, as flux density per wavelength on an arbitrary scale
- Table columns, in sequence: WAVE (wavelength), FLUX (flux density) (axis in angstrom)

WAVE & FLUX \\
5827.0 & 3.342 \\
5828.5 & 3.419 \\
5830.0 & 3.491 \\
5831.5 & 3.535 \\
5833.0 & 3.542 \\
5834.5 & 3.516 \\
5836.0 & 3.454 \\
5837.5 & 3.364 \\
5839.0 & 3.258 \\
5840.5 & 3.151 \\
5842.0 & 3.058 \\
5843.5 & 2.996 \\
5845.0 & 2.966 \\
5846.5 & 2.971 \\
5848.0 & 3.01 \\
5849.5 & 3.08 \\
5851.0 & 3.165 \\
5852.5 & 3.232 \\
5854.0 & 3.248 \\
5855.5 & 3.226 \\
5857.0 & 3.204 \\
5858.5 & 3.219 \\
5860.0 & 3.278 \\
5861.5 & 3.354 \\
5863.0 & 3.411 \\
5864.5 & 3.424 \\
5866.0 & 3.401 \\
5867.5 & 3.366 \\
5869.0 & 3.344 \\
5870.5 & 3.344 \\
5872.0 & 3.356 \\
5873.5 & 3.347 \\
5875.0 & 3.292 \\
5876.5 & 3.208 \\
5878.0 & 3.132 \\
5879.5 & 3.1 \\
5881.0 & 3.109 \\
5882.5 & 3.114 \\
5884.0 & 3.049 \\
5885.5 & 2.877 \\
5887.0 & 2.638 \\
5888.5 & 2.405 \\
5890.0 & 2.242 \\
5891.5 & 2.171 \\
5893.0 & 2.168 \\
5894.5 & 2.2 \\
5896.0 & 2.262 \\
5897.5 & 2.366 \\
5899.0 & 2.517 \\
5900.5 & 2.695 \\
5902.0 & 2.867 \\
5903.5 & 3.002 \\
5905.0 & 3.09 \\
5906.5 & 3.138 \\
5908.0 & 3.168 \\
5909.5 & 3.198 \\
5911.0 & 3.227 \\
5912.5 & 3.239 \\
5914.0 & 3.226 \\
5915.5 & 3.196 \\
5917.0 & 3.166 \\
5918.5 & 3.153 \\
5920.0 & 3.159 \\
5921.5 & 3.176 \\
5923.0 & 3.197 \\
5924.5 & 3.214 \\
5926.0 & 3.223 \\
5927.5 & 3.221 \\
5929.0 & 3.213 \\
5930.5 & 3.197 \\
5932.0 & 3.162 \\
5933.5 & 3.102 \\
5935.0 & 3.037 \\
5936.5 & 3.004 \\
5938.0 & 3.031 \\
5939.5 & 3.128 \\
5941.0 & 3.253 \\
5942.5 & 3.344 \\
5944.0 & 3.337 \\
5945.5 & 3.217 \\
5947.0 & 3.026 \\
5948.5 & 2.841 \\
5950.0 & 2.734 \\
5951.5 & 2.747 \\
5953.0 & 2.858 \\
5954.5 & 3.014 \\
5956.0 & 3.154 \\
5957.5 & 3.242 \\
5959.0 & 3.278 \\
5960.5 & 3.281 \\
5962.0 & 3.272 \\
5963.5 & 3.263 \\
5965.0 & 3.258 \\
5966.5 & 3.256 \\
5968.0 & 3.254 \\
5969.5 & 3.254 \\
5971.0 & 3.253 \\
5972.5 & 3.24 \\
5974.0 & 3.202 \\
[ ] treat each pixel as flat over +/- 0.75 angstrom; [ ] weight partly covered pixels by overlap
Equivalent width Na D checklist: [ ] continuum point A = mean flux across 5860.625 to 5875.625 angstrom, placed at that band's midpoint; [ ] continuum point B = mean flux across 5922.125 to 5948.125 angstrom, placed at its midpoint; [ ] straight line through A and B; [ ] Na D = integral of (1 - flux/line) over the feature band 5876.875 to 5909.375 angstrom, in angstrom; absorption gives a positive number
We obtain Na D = 5.40 angstrom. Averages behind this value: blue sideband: 3.36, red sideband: 3.17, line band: 2.74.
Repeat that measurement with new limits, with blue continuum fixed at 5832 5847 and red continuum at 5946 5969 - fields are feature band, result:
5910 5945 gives -0.5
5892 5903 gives 2.5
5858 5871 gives -0.6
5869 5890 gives 0.9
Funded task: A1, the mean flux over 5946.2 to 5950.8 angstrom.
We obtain 2.87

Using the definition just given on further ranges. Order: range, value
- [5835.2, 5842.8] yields 3.26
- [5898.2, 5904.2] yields 2.76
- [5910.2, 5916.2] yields 3.22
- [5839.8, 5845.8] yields 3.04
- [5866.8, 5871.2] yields 3.35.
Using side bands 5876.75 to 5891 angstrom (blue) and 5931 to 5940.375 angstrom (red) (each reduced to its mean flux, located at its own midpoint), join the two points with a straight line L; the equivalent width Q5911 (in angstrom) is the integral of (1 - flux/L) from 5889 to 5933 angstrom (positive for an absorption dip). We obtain 0.7 angstrom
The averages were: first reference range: 2.85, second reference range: 3.08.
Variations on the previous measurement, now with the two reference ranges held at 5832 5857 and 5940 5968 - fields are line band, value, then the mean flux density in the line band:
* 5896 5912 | 1.35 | 2.9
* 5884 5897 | 3.14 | 2.41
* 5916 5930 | -0.16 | 3.19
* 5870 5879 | -0.24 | 3.27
